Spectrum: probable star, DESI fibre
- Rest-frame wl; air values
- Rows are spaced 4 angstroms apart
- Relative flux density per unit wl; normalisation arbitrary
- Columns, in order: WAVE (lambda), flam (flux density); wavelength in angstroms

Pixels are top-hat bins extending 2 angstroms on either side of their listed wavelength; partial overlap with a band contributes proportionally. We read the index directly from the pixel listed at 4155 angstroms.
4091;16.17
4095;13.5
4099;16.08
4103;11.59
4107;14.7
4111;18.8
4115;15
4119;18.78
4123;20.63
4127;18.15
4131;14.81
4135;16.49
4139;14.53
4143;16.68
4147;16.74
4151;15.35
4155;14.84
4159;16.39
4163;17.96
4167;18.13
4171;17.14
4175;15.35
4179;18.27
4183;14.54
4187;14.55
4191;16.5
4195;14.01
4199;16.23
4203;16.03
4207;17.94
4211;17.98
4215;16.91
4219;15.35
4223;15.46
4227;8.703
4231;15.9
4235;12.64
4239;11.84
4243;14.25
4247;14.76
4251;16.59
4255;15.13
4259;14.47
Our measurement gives 14.84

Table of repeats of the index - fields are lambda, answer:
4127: 18.15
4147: 16.74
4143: 16.68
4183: 14.54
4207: 17.94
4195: 14.01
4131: 14.81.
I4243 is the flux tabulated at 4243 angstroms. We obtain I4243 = 14.25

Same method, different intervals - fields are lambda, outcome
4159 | 16.39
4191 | 16.5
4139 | 14.53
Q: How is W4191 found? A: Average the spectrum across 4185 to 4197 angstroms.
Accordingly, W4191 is 15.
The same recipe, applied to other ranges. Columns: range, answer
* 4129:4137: 15.6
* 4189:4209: 16.1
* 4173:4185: 16.1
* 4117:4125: 19.7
